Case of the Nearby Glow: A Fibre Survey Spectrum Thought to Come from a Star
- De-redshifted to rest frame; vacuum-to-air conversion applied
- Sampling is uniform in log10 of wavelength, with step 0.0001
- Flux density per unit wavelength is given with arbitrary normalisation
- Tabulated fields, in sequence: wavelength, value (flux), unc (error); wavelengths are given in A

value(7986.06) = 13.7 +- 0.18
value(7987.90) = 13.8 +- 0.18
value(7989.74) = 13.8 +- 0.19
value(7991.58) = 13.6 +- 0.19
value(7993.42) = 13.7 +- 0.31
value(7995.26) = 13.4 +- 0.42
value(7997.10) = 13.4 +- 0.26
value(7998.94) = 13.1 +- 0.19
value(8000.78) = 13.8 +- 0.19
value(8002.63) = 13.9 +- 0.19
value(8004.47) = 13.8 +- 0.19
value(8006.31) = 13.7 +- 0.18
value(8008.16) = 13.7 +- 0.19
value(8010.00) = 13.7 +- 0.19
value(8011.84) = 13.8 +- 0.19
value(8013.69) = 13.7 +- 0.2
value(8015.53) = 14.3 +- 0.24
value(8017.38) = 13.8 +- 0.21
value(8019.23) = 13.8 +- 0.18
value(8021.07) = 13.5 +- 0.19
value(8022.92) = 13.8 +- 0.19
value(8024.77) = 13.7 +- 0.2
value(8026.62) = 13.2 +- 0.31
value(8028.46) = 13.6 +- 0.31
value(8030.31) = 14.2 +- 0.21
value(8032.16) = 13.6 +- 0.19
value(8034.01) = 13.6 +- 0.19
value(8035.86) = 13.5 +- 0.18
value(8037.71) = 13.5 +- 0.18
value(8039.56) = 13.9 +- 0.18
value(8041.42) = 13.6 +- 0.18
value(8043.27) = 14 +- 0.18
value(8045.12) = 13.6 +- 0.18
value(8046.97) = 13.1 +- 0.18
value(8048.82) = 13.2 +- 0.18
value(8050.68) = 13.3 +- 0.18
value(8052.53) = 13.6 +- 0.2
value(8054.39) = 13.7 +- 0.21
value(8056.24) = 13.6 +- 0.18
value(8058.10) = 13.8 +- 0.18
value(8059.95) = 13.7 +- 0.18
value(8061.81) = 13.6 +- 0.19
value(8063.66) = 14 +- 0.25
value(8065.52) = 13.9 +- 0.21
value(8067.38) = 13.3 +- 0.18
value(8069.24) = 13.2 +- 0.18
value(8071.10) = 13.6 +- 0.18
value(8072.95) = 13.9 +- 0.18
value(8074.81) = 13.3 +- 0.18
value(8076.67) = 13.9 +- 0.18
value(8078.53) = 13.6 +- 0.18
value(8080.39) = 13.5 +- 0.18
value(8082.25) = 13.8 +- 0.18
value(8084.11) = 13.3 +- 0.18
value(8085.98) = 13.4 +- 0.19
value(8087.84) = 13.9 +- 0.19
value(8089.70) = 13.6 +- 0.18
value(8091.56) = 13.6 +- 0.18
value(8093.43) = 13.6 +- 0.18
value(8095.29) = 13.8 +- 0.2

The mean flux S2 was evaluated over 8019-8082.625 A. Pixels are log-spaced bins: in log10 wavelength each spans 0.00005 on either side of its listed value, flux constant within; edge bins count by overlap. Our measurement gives 13.6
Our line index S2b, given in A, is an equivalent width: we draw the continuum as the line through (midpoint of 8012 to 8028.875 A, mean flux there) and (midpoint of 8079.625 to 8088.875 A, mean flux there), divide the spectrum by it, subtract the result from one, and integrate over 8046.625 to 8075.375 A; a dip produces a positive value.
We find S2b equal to 0.1 A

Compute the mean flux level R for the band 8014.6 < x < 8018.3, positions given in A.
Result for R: 14.1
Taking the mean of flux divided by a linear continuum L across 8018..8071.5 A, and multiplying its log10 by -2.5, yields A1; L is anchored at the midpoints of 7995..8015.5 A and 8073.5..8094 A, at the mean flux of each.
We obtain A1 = 0.00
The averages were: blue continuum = 13.7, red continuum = 13.6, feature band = 13.6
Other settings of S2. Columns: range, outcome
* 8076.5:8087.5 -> 13.6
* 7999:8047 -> 13.7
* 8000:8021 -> 13.8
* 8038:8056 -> 13.6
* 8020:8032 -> 13.7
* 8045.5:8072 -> 13.5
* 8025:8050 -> 13.6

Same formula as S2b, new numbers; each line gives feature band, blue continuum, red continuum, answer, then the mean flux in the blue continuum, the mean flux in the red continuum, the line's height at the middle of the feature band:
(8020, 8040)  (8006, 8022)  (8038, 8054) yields 0.0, 13.8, 13.5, 13.7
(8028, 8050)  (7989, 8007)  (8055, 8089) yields 0.0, 13.6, 13.6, 13.6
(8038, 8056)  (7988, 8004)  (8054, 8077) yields 0.1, 13.6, 13.6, 13.6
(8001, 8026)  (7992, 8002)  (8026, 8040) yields -0.4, 13.5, 13.6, 13.6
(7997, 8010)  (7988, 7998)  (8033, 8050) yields -0.1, 13.6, 13.5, 13.6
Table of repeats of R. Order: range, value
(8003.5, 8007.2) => 13.8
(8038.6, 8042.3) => 13.7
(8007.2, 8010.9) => 13.7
